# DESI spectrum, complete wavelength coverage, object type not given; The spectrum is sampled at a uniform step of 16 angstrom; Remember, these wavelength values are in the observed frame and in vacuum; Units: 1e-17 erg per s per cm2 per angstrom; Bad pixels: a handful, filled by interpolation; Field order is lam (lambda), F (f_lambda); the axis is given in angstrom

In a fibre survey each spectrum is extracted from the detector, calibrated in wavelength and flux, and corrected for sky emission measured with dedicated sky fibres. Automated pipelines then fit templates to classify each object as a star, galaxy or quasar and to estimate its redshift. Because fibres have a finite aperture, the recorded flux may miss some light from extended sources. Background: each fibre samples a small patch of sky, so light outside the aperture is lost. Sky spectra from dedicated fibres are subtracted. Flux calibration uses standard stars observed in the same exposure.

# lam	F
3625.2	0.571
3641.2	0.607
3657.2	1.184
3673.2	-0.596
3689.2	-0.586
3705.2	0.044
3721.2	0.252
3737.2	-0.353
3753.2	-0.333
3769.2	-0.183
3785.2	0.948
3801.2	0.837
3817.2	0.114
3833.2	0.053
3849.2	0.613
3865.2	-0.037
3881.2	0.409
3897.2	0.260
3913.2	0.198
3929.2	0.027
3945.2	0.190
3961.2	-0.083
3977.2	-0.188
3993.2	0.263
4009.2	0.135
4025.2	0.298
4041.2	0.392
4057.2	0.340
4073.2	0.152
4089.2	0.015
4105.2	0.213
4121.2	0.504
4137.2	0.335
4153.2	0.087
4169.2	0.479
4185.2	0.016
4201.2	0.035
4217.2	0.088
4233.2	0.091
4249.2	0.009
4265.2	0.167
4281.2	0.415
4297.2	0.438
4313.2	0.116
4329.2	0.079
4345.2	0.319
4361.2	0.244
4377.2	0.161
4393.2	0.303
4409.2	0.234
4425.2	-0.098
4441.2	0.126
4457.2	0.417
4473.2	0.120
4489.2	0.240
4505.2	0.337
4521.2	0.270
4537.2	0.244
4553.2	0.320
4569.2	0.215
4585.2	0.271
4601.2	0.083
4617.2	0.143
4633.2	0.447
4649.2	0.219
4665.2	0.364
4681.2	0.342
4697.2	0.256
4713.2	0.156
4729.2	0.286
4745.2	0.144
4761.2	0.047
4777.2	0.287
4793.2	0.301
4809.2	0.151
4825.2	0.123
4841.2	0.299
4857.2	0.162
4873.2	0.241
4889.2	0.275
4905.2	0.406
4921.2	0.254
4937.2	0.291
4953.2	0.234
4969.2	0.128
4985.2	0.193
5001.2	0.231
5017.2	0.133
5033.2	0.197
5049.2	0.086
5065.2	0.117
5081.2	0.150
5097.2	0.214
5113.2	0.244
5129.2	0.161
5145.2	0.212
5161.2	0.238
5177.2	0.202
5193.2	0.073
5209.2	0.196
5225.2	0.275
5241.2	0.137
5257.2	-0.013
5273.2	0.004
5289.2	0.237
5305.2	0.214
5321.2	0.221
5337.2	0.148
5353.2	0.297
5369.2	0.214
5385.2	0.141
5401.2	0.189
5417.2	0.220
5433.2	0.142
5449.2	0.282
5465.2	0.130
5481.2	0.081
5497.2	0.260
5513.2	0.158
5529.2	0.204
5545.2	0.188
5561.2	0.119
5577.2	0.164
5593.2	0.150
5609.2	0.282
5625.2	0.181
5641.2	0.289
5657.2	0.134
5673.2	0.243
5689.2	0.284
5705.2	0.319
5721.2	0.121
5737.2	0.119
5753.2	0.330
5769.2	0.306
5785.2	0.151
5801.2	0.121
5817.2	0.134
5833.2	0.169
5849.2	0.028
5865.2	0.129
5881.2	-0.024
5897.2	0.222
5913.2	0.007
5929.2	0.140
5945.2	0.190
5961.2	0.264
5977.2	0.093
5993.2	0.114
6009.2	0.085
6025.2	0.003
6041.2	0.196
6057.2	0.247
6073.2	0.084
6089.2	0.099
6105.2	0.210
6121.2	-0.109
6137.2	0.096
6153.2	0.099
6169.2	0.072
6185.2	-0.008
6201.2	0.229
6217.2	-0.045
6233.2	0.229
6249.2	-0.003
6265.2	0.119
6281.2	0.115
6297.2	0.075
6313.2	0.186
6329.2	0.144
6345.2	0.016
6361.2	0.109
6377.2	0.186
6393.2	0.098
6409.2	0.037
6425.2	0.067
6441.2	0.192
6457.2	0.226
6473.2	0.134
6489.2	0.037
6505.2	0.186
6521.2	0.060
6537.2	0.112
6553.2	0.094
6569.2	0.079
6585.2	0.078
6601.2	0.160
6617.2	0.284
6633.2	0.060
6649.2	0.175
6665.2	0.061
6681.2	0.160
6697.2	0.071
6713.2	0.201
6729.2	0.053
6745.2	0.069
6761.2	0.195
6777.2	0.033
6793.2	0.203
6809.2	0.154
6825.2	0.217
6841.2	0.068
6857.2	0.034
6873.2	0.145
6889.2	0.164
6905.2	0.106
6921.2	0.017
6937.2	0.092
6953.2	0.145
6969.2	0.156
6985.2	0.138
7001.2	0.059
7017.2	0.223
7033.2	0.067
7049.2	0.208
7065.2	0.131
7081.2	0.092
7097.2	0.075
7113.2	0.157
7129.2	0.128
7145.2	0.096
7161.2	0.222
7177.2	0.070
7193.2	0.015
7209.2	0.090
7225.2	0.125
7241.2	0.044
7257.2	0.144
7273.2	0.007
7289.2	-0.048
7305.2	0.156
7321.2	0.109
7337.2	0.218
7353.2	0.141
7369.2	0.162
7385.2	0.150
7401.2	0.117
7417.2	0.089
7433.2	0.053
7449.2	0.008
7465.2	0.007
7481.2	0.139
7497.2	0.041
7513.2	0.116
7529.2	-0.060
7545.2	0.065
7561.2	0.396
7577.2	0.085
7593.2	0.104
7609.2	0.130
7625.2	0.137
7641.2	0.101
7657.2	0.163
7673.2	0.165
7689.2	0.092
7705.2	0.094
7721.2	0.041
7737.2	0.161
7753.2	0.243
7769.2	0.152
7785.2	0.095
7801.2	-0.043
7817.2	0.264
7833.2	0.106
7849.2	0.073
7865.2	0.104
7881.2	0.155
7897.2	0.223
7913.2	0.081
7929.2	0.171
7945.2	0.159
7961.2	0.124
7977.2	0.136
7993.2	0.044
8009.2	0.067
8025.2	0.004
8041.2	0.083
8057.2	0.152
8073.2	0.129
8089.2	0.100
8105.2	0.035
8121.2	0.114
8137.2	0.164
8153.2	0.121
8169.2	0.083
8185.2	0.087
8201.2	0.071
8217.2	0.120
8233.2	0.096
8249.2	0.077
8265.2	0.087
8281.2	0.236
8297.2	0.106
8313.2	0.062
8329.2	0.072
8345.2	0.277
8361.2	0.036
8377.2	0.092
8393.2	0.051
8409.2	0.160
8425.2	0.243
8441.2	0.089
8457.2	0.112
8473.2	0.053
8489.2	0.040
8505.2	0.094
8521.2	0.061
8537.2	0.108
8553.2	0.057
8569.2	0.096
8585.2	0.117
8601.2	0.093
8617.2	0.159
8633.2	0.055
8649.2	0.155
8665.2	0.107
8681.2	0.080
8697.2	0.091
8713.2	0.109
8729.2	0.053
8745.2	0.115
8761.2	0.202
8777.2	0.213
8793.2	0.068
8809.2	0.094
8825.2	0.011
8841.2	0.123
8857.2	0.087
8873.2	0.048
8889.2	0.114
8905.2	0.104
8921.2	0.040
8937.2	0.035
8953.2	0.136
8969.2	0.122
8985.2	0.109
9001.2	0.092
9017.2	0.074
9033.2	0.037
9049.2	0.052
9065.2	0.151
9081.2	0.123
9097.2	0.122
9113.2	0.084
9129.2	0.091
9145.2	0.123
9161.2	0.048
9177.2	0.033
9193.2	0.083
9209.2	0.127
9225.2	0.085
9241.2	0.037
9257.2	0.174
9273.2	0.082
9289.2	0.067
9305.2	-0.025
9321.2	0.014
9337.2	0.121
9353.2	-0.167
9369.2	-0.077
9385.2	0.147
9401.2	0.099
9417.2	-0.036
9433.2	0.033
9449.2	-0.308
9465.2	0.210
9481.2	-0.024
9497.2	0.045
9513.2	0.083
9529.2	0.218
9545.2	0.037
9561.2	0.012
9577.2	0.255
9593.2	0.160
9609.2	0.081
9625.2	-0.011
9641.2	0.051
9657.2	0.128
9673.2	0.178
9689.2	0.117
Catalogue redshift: 0.15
